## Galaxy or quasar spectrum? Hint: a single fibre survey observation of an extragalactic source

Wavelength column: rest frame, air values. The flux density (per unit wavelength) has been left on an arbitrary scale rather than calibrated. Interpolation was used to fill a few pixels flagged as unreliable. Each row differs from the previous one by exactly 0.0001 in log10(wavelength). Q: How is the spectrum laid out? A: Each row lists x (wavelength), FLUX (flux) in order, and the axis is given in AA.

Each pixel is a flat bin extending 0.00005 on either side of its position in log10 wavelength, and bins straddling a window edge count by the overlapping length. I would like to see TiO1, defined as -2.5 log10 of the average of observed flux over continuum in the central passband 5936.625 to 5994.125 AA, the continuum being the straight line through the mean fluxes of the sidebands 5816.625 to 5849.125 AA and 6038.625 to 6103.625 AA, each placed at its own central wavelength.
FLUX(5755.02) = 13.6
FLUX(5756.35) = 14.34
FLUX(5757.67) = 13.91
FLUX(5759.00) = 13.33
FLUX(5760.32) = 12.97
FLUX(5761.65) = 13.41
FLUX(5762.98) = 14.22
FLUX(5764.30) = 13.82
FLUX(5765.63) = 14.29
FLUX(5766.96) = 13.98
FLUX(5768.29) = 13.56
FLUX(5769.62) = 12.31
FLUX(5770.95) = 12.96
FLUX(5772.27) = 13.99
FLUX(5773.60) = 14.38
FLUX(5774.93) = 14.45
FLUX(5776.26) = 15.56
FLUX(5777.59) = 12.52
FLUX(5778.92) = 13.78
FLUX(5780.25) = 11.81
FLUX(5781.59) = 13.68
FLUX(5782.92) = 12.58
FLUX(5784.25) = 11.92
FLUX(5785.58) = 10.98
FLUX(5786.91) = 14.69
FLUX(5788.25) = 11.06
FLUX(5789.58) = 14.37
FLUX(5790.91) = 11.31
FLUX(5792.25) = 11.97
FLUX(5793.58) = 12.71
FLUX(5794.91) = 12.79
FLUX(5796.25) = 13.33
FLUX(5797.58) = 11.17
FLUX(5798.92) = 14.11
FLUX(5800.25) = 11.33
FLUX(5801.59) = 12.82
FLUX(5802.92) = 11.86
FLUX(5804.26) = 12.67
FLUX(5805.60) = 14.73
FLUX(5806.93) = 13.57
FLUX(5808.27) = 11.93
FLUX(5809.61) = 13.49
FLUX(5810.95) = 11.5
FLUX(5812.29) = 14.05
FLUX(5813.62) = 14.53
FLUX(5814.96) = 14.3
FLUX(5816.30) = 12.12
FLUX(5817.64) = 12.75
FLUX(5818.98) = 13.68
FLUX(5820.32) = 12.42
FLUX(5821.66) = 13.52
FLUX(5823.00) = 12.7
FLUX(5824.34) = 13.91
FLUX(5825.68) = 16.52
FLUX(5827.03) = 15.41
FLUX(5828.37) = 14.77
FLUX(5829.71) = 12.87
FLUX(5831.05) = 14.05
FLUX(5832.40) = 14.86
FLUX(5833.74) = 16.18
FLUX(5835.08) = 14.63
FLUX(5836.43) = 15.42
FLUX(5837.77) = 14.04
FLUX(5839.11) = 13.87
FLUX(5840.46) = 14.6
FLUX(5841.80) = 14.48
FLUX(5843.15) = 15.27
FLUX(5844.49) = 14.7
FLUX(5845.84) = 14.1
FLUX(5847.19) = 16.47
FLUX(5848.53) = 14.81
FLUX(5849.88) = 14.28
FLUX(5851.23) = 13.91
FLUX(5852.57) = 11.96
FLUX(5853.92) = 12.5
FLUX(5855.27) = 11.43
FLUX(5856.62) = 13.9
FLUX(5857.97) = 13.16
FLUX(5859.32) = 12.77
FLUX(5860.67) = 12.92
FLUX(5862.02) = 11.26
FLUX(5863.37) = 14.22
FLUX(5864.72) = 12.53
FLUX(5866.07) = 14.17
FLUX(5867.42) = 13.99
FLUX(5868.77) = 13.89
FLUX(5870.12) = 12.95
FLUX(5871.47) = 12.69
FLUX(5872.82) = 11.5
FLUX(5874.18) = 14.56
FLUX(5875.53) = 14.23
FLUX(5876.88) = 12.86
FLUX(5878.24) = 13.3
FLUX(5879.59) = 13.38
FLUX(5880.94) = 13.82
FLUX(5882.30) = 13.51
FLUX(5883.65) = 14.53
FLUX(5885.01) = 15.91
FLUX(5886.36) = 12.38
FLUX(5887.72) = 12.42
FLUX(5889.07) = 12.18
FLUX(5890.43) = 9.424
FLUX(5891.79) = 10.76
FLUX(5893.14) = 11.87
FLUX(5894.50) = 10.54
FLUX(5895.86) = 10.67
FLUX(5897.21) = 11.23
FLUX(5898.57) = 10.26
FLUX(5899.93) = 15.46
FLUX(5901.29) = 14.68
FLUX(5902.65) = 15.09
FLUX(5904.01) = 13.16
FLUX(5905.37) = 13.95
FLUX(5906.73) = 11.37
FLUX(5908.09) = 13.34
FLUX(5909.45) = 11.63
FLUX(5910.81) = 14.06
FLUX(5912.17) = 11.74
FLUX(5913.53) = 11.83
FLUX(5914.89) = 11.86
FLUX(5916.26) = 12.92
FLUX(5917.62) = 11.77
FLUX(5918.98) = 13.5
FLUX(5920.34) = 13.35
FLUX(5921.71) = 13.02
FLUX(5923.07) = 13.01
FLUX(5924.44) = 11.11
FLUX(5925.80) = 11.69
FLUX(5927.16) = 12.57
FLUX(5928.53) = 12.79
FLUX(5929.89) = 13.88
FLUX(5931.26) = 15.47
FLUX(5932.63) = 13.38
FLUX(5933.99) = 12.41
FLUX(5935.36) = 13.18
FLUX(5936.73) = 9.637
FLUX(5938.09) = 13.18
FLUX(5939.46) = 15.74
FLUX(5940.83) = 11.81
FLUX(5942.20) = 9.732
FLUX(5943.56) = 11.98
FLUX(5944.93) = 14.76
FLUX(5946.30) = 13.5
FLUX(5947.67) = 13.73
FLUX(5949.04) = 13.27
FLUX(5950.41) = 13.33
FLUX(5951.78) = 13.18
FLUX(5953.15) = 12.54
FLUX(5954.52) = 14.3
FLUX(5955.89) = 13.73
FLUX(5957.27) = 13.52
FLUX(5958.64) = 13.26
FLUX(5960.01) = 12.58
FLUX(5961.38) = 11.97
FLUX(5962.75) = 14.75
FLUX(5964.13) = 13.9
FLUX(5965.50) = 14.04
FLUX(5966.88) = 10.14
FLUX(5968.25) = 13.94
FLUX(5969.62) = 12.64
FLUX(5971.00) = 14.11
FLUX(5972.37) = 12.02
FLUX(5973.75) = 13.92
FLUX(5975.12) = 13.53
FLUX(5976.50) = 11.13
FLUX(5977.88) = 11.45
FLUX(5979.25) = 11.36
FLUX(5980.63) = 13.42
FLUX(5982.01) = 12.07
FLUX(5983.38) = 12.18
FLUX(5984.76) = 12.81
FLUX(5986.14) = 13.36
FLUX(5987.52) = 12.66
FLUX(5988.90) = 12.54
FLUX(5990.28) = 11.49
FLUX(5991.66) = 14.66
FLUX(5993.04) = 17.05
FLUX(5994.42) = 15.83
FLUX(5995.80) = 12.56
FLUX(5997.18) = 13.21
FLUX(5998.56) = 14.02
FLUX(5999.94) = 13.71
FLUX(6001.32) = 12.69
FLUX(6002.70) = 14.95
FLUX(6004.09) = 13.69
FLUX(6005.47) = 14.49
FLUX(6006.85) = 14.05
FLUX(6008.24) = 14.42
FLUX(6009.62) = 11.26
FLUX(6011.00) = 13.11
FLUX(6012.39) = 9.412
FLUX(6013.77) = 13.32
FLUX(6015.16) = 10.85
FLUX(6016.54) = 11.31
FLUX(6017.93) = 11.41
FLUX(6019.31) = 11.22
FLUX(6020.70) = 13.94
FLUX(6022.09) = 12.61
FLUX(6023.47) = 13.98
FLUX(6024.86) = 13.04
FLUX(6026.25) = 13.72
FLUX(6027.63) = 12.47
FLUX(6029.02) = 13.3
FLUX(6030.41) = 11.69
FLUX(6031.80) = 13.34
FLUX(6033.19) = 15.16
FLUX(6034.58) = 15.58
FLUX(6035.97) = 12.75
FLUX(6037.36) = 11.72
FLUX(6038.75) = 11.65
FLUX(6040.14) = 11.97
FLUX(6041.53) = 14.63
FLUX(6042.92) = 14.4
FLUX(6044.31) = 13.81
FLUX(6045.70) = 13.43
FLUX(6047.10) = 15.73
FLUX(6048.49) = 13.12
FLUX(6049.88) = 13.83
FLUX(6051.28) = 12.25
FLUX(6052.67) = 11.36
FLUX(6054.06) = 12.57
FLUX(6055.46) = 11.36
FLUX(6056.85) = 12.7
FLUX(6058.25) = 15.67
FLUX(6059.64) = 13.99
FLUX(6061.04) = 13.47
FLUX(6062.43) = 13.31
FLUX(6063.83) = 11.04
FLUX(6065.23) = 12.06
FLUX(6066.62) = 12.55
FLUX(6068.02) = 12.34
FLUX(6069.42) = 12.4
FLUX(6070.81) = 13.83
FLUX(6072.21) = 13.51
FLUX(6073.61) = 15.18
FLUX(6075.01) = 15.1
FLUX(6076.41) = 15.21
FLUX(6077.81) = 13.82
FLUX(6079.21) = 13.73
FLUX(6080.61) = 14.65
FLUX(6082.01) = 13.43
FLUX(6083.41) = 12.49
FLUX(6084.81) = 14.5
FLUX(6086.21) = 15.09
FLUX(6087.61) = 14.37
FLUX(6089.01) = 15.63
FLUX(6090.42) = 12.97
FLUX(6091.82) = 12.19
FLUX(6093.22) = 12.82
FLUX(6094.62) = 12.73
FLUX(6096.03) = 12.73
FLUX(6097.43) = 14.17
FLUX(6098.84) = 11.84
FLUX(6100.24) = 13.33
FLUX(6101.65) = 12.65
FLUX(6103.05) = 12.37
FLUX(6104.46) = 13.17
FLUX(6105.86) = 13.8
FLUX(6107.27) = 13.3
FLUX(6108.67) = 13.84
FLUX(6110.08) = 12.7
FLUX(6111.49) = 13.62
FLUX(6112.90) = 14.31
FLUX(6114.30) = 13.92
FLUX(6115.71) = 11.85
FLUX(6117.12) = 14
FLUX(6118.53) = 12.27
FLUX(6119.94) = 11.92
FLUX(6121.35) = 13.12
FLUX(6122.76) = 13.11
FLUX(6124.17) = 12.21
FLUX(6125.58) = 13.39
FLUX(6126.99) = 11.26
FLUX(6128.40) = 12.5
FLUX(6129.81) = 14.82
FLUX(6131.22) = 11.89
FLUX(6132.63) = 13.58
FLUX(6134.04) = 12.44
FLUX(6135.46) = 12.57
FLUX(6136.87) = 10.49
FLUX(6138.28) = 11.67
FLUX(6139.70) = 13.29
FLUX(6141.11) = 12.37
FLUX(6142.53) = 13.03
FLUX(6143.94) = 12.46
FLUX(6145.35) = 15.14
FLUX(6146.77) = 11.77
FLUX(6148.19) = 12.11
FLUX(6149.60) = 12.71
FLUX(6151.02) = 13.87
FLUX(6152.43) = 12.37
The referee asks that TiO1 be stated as 0.065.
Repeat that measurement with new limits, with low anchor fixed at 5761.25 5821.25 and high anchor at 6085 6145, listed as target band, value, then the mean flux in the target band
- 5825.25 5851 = -0.13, 14.8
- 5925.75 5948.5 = 0.01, 12.9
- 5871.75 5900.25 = 0.04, 12.6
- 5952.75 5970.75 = -0.01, 13.2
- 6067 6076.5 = -0.06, 13.8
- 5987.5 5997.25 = -0.07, 13.9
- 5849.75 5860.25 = 0.01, 12.9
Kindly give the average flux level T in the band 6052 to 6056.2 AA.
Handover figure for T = 11.8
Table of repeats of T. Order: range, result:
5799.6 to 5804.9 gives 12.2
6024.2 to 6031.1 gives 12.8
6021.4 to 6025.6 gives 13.2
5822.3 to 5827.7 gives 14.6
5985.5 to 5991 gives 12.5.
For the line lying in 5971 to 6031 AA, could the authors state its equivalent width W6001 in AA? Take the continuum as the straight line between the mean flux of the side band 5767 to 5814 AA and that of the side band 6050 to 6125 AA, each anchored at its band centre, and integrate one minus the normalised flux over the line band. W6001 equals 1.08 AA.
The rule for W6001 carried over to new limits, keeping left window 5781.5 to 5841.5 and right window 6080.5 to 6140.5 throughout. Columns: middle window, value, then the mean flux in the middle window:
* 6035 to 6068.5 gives 0.3 AA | 13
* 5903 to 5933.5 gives 1.1 AA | 12.8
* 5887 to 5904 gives 1.5 AA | 12.1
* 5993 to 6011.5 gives -0.9 AA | 13.8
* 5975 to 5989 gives 0.9 AA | 12.4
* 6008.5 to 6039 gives 1.3 AA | 12.6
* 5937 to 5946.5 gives 0.3 AA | 12.8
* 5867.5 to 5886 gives -0.4 AA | 13.6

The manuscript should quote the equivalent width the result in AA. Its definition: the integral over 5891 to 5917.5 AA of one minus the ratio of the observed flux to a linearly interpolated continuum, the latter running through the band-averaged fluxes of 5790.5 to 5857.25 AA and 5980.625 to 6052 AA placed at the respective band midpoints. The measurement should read 2.0 AA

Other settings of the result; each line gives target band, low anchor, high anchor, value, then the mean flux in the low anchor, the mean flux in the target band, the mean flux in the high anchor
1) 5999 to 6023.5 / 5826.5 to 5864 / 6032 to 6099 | 1.5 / 14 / 12.8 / 13.4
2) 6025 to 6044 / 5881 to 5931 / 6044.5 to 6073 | -0.4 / 12.6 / 13.3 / 13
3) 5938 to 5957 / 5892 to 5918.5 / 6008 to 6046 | -0.9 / 12.5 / 13.2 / 12.8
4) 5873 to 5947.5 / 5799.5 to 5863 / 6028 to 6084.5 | 4.3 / 13.7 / 12.8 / 13.4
